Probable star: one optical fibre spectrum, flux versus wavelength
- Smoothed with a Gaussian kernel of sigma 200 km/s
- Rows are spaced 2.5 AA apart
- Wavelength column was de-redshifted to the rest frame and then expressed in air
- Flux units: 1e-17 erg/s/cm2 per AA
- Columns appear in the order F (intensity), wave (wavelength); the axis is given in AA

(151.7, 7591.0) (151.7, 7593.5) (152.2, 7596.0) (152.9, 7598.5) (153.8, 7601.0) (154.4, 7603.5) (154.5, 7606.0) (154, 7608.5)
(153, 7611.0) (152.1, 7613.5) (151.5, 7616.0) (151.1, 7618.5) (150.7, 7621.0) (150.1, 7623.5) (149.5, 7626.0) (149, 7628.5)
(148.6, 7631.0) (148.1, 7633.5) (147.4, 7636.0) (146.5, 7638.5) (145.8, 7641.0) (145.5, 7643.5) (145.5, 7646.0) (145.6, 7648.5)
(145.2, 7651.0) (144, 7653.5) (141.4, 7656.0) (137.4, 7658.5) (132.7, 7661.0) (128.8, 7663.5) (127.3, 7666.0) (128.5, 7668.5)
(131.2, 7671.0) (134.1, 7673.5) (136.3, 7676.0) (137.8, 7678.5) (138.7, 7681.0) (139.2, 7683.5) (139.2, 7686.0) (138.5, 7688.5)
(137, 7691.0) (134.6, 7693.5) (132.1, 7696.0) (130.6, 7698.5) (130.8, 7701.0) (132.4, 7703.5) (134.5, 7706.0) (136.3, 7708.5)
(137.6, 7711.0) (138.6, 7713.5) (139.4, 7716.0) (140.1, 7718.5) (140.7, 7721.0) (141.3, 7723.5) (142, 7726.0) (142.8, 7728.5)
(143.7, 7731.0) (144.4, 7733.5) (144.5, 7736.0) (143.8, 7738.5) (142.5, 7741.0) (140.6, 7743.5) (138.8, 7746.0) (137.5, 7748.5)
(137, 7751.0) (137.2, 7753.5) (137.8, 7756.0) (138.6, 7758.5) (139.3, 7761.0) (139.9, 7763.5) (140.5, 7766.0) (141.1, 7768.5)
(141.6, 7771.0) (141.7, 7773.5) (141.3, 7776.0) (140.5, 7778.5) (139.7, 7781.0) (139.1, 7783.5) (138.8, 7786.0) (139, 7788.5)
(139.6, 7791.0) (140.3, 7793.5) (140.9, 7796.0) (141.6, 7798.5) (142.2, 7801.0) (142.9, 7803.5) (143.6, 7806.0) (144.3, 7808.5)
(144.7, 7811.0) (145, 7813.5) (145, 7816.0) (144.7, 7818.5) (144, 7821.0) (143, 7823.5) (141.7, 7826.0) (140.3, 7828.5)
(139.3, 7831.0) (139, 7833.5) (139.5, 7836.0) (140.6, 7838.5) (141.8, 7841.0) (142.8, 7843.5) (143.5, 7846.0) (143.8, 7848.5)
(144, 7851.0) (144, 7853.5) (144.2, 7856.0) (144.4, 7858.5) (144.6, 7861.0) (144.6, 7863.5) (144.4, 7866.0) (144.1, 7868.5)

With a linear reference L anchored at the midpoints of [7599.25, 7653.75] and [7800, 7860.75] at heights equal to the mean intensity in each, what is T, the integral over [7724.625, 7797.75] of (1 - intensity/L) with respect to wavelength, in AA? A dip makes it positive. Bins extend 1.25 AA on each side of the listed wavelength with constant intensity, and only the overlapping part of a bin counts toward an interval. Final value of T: 2.32 AA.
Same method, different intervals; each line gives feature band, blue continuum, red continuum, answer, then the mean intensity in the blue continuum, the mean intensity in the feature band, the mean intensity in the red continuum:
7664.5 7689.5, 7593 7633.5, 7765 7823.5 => 2.2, 152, 135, 142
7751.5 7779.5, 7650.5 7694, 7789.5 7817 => 0.2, 136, 140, 143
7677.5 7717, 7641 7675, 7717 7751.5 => 1.0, 138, 136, 141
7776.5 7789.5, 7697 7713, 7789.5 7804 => 0.0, 134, 140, 141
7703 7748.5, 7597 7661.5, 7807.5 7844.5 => 1.6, 148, 140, 142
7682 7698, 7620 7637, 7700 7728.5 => 0.5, 149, 137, 138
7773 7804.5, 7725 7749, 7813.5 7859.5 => 0.4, 142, 141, 143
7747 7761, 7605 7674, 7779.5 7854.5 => 0.5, 144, 138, 142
